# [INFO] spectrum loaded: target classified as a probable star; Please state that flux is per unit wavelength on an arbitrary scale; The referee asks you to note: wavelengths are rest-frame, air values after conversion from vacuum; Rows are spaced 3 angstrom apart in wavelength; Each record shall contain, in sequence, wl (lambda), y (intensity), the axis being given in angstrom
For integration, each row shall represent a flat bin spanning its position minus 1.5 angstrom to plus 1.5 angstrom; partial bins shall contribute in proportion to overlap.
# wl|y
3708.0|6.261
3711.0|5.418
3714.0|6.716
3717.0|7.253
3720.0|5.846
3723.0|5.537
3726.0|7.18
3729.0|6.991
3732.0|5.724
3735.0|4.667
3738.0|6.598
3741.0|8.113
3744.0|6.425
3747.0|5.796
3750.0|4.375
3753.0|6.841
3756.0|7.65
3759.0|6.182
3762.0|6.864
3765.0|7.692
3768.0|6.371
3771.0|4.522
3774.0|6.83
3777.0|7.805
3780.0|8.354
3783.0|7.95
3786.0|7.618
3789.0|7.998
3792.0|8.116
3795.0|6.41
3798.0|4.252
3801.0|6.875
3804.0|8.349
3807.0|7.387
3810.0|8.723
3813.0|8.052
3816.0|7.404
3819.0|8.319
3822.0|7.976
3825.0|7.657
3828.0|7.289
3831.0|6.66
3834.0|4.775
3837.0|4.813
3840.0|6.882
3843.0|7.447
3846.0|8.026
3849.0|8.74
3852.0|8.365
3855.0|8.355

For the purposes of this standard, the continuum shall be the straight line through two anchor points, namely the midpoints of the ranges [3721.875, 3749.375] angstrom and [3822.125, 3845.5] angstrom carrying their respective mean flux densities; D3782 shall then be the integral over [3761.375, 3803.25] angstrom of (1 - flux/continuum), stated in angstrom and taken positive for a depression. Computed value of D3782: -3.5 angstrom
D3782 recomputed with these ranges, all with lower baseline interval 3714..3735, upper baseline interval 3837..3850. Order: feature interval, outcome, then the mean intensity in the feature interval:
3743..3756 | 1.0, 6.04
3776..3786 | -1.7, 7.99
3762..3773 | 0.6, 6.32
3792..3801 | 1.2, 6.05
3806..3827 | -2.3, 7.93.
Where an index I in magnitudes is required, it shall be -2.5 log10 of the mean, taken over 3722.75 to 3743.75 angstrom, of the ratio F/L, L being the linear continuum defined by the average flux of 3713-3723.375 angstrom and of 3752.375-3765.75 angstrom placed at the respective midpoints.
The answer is 0.03 mag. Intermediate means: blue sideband 6.41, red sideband 7.02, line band 6.45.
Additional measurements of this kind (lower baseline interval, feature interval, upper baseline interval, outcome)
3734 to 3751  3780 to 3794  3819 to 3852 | -0.20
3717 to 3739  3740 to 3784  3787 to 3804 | -0.04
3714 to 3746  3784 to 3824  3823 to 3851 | -0.11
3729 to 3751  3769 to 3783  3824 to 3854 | -0.09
